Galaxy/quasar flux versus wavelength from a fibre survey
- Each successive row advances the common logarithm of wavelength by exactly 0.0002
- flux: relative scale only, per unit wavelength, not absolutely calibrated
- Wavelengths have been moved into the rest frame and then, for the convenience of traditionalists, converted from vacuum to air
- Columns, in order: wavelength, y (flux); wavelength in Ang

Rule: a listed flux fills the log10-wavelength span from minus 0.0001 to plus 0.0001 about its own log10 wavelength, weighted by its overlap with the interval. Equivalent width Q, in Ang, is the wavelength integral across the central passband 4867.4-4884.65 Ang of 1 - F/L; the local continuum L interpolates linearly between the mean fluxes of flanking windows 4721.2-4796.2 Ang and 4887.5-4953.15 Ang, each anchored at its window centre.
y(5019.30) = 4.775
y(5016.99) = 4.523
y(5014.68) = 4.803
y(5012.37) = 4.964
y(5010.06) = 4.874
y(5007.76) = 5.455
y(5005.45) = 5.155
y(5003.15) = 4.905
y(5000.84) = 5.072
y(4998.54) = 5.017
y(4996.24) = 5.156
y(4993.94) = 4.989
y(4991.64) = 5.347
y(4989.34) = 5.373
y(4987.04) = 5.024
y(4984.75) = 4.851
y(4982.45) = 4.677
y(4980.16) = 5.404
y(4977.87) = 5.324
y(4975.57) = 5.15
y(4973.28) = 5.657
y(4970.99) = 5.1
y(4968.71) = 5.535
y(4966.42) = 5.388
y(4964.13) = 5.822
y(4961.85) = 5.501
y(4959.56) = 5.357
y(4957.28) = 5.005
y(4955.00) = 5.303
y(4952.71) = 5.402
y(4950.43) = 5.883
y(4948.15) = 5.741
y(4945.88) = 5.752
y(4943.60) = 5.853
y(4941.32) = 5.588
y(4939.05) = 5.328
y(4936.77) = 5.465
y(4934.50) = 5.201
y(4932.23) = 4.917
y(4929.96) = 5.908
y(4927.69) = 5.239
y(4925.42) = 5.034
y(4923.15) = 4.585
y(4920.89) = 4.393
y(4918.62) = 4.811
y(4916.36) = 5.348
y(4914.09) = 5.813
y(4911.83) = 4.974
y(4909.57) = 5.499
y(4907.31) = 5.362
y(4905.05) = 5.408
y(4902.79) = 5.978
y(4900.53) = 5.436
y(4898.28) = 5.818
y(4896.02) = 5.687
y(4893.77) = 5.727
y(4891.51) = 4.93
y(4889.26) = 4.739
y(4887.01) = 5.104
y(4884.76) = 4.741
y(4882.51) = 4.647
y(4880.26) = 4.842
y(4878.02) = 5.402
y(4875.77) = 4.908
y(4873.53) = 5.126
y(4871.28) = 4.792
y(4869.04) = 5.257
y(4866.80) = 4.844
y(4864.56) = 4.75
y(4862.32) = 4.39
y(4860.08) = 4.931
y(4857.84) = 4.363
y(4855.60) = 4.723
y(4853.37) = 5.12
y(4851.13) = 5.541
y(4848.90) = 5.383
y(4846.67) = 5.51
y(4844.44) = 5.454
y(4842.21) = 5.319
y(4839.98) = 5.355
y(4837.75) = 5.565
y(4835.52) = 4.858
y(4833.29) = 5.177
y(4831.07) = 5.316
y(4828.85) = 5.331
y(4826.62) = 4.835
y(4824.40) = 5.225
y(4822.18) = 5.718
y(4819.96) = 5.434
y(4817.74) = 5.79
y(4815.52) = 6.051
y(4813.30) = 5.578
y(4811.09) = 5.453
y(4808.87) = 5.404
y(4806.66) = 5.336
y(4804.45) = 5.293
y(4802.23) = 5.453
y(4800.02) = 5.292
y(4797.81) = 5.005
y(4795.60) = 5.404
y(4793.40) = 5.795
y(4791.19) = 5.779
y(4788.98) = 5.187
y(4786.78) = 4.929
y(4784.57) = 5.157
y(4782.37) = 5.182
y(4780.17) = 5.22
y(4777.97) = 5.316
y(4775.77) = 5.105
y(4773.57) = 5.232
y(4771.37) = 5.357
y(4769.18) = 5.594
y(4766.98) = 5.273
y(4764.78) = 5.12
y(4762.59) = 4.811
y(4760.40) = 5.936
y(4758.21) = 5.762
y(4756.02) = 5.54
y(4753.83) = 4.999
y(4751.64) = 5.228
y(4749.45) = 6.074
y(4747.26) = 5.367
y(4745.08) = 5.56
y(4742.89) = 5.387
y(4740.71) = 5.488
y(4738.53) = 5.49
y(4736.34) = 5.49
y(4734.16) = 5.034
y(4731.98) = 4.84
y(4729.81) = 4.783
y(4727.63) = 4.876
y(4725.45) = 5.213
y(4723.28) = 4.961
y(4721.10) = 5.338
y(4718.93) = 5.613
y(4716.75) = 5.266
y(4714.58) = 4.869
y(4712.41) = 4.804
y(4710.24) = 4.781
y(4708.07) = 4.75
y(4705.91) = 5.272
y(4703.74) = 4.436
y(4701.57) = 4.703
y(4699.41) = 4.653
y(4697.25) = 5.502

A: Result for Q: 1.2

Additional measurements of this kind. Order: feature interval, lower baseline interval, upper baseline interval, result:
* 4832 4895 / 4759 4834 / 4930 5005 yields 3.4 Ang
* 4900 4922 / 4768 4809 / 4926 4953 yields 0.7 Ang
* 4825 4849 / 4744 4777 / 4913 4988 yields 0.4 Ang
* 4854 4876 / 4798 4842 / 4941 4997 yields 2.3 Ang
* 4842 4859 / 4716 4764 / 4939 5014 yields 0.5 Ang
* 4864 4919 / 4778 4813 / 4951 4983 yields 1.4 Ang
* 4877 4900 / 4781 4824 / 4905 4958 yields 0.8 Ang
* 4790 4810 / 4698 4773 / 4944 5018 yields -0.8 Ang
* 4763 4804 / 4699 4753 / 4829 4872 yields -1.4 Ang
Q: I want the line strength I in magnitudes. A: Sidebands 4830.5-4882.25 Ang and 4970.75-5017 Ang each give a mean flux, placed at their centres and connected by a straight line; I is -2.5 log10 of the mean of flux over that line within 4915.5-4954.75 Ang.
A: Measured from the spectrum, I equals -0.05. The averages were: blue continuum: 5.07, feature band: 5.32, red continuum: 5.1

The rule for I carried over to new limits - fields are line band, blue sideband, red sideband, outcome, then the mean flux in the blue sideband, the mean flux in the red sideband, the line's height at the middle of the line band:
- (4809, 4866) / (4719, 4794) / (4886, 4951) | 0.02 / 5.31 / 5.36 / 5.33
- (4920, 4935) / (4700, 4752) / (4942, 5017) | 0.04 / 5.15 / 5.27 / 5.24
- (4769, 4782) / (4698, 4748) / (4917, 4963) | -0.03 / 5.09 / 5.32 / 5.14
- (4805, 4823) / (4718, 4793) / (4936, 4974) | -0.04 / 5.31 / 5.51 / 5.37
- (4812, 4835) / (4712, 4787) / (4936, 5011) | -0.03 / 5.27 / 5.32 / 5.29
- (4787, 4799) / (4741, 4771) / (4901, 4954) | 0.00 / 5.43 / 5.37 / 5.42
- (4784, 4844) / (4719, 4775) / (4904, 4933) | -0.02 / 5.31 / 5.18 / 5.26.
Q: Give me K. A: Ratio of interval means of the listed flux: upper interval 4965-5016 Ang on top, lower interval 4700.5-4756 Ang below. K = 1.0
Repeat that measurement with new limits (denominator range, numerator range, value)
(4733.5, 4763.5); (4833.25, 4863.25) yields 0.94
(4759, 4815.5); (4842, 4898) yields 0.95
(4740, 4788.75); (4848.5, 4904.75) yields 0.95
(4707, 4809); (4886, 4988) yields 1.01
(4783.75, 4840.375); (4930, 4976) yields 1.02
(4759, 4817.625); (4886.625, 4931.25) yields 0.99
